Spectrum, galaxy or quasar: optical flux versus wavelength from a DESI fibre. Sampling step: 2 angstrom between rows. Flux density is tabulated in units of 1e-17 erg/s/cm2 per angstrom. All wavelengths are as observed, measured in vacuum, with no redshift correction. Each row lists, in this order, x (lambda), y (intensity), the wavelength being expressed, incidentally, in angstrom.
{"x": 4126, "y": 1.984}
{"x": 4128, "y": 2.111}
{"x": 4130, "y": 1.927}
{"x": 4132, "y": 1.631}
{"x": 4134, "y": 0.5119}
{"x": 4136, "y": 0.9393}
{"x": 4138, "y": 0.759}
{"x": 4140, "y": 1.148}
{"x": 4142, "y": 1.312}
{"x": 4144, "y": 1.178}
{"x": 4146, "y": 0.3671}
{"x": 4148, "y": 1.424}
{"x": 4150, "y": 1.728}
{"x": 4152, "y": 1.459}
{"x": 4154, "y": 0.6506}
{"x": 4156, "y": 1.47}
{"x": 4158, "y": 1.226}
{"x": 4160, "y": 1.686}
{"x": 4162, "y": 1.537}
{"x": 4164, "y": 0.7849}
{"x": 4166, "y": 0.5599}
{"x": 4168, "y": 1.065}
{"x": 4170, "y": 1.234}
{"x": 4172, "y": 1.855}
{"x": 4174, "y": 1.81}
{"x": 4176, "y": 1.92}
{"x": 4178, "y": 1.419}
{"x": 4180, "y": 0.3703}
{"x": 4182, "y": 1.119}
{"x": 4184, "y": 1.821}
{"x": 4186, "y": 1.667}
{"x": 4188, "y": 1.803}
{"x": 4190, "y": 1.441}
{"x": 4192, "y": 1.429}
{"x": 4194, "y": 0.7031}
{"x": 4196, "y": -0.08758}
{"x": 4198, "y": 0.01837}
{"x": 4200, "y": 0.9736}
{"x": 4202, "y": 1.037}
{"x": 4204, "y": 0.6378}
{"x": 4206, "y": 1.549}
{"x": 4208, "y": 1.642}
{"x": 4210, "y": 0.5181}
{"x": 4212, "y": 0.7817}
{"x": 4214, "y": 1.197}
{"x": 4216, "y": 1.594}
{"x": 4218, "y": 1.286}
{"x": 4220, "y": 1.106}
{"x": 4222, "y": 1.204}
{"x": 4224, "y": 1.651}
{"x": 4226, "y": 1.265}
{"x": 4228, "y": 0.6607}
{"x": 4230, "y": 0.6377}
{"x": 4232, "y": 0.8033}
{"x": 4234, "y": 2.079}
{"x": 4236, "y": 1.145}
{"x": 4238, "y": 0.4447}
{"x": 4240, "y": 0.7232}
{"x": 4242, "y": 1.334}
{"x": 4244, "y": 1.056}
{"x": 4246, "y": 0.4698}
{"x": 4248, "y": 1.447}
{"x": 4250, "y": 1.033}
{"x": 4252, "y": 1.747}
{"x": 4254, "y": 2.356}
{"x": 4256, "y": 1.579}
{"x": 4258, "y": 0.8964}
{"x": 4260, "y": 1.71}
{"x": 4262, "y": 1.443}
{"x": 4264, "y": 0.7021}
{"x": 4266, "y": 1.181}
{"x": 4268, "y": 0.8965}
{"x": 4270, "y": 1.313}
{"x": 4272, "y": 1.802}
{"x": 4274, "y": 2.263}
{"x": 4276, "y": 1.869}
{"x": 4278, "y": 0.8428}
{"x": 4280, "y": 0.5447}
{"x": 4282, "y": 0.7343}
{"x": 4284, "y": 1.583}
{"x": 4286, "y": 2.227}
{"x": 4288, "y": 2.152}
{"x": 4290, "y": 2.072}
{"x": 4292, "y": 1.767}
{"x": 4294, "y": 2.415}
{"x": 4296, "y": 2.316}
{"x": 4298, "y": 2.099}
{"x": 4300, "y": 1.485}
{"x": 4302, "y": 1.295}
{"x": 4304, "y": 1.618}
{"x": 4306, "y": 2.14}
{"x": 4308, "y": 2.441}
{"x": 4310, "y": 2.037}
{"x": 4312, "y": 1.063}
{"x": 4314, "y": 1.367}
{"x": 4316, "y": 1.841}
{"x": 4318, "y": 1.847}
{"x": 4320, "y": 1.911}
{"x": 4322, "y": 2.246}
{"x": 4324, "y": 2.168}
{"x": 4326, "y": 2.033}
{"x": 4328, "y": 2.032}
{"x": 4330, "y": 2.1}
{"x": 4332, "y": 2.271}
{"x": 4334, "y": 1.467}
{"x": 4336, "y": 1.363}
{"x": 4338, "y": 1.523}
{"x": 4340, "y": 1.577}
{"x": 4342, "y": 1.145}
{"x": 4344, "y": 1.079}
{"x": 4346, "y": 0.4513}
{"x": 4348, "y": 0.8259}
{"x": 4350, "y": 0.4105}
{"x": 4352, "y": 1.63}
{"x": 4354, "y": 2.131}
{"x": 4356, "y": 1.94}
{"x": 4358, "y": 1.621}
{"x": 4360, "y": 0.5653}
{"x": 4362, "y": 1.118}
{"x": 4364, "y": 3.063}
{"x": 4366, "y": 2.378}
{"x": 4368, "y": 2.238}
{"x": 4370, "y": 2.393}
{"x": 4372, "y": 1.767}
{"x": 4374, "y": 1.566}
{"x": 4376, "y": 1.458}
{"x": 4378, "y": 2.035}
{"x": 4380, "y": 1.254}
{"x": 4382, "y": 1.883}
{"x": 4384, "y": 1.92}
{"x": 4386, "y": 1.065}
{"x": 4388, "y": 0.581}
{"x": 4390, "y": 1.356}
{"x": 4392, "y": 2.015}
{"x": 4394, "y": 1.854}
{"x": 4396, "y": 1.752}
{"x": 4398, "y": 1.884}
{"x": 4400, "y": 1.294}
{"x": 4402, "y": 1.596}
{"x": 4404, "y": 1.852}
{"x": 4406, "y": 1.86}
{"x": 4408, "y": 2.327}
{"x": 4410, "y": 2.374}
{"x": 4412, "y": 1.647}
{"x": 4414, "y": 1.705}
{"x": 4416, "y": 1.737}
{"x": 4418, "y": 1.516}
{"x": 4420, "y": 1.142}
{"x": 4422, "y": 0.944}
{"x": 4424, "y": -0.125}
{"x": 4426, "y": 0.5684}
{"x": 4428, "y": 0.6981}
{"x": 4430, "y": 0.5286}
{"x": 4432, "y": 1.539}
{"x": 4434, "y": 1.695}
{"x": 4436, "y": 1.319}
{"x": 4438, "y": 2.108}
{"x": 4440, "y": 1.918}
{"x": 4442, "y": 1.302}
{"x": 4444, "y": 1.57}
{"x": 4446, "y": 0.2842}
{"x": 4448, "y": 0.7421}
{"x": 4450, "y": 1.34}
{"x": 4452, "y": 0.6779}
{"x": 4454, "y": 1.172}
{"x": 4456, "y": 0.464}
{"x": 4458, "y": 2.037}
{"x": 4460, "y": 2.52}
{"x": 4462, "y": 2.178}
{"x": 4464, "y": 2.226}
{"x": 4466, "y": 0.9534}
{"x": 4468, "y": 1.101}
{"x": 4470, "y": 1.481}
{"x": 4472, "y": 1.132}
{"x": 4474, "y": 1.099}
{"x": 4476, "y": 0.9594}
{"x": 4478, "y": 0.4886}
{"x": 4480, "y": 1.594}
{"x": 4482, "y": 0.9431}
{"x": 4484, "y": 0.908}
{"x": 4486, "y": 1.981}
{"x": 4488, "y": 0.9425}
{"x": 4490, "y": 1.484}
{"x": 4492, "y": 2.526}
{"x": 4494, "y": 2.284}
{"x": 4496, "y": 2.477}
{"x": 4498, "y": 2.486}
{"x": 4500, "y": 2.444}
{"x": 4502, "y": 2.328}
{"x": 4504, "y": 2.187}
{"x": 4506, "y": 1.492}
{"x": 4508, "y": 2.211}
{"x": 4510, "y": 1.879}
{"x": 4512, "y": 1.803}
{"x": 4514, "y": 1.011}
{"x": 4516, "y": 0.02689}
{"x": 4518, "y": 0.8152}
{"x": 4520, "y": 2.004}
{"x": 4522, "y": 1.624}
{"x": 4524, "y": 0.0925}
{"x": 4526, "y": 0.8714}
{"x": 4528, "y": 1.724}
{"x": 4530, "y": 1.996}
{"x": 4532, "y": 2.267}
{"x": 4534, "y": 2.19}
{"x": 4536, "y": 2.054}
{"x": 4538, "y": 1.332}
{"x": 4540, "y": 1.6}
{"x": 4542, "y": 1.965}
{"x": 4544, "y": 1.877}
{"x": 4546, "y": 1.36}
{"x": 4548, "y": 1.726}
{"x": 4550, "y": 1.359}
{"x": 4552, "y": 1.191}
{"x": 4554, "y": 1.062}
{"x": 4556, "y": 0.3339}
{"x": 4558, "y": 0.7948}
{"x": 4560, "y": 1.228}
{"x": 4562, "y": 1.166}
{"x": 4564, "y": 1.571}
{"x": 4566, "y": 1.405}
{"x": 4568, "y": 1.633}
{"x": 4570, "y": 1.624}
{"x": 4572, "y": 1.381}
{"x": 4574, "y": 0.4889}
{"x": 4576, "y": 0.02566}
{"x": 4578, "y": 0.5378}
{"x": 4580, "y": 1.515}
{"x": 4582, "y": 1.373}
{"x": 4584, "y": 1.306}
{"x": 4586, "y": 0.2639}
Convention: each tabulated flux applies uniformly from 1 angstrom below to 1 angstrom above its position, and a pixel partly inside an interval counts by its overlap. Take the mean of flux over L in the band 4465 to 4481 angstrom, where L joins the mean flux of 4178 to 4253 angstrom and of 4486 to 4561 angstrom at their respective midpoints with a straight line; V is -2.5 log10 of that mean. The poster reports 0.35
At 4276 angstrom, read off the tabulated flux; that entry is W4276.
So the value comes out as 1.869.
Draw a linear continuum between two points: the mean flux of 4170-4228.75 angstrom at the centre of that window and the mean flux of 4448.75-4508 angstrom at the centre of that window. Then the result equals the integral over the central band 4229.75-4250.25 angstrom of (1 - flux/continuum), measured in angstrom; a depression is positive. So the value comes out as 3.6 angstrom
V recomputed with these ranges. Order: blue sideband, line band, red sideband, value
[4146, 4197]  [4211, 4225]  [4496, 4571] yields 0.036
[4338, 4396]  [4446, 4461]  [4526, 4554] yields 0.314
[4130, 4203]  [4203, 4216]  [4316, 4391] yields 0.171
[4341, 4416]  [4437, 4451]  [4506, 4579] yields 0.146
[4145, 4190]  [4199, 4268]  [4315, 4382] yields 0.236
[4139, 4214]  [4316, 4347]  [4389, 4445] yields -0.218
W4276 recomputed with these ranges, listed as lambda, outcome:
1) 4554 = 1.062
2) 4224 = 1.651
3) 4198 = 0.01837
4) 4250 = 1.033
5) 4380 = 1.254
